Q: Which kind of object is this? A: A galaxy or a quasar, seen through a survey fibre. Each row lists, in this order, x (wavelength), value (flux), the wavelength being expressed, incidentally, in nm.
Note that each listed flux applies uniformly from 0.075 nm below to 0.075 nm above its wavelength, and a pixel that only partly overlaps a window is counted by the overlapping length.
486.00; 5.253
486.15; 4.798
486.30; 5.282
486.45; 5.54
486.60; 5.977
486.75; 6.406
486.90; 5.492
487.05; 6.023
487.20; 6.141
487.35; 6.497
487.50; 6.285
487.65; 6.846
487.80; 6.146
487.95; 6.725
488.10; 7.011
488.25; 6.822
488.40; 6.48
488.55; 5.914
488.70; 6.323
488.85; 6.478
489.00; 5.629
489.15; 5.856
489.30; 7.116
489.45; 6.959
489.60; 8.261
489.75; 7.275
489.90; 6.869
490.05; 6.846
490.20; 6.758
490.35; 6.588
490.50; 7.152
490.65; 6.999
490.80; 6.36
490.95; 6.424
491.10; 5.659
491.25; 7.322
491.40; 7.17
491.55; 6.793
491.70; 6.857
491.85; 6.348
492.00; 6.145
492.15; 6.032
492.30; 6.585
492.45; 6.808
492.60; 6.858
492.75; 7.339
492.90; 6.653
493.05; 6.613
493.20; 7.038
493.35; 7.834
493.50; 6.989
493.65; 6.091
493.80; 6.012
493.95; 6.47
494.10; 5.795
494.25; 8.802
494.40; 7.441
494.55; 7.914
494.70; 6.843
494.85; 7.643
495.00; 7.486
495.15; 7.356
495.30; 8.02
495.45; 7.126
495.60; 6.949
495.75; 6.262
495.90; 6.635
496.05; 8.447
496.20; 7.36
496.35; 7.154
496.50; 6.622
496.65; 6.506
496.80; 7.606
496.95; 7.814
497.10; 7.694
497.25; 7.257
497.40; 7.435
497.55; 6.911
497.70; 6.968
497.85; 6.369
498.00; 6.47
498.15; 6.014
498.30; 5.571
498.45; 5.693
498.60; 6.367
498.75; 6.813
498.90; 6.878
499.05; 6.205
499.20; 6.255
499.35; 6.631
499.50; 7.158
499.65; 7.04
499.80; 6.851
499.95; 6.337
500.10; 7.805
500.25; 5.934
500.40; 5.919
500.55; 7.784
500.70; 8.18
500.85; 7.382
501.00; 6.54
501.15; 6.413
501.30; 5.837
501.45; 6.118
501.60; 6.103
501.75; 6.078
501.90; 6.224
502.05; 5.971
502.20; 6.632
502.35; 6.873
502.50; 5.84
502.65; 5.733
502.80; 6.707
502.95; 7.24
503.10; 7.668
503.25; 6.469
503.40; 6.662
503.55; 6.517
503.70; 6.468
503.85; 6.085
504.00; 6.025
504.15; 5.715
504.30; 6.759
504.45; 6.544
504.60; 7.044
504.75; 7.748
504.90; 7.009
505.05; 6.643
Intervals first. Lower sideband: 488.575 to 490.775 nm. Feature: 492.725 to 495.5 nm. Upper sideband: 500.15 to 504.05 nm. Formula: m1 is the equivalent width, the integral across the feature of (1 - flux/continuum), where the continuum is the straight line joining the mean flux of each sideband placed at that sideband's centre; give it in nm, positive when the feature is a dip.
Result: -0.19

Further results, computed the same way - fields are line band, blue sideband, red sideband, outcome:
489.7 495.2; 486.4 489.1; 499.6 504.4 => -0.43 nm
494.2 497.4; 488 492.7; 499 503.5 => -0.35 nm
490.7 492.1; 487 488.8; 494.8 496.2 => 0.06 nm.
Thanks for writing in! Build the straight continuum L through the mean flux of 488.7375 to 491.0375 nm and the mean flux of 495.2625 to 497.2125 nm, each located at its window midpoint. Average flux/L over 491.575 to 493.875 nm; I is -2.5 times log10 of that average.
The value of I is 0.05 mag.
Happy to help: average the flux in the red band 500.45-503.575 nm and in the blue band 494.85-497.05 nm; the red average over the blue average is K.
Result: 0.91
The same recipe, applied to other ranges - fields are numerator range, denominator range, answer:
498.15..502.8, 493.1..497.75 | 0.91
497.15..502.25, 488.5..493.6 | 0.98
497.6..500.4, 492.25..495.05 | 0.93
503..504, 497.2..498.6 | 1.02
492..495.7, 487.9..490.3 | 1.04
